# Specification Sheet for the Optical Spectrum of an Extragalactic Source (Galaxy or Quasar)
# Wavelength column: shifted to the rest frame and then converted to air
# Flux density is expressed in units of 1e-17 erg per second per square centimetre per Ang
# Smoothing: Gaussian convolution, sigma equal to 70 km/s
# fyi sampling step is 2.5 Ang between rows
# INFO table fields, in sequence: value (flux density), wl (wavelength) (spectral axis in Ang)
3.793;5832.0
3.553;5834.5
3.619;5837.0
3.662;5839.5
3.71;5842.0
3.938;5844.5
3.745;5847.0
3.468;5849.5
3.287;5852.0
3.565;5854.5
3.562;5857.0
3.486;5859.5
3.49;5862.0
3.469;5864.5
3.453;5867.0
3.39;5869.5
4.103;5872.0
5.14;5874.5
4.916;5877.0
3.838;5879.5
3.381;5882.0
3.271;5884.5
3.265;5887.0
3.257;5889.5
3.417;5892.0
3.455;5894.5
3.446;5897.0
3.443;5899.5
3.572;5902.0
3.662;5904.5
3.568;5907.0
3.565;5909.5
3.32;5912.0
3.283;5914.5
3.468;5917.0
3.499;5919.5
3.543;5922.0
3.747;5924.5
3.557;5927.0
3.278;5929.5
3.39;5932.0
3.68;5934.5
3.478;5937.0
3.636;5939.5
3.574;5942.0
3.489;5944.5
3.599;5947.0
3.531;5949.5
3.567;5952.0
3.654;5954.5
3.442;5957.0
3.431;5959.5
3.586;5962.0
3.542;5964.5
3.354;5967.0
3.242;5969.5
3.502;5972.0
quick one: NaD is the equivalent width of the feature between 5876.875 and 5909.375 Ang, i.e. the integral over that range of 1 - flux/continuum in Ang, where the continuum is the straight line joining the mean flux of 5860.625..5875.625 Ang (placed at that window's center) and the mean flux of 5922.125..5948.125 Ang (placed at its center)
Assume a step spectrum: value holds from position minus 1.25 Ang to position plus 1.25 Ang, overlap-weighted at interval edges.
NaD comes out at 1.7 Ang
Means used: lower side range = 3.83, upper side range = 3.54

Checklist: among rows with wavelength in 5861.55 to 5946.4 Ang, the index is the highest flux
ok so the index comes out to 5.14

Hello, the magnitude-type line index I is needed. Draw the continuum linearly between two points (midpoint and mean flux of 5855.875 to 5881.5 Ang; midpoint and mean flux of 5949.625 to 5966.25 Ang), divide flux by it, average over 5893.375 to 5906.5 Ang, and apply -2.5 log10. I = 0.07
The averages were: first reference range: 3.87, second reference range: 3.53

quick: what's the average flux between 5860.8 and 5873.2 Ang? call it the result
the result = 3.58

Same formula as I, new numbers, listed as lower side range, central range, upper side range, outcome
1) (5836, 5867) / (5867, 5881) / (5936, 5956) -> -0.17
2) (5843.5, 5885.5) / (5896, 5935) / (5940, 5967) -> 0.04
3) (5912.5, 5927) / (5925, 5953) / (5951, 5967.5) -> -0.01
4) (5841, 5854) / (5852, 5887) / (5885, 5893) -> -0.09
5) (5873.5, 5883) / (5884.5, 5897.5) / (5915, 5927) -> 0.21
